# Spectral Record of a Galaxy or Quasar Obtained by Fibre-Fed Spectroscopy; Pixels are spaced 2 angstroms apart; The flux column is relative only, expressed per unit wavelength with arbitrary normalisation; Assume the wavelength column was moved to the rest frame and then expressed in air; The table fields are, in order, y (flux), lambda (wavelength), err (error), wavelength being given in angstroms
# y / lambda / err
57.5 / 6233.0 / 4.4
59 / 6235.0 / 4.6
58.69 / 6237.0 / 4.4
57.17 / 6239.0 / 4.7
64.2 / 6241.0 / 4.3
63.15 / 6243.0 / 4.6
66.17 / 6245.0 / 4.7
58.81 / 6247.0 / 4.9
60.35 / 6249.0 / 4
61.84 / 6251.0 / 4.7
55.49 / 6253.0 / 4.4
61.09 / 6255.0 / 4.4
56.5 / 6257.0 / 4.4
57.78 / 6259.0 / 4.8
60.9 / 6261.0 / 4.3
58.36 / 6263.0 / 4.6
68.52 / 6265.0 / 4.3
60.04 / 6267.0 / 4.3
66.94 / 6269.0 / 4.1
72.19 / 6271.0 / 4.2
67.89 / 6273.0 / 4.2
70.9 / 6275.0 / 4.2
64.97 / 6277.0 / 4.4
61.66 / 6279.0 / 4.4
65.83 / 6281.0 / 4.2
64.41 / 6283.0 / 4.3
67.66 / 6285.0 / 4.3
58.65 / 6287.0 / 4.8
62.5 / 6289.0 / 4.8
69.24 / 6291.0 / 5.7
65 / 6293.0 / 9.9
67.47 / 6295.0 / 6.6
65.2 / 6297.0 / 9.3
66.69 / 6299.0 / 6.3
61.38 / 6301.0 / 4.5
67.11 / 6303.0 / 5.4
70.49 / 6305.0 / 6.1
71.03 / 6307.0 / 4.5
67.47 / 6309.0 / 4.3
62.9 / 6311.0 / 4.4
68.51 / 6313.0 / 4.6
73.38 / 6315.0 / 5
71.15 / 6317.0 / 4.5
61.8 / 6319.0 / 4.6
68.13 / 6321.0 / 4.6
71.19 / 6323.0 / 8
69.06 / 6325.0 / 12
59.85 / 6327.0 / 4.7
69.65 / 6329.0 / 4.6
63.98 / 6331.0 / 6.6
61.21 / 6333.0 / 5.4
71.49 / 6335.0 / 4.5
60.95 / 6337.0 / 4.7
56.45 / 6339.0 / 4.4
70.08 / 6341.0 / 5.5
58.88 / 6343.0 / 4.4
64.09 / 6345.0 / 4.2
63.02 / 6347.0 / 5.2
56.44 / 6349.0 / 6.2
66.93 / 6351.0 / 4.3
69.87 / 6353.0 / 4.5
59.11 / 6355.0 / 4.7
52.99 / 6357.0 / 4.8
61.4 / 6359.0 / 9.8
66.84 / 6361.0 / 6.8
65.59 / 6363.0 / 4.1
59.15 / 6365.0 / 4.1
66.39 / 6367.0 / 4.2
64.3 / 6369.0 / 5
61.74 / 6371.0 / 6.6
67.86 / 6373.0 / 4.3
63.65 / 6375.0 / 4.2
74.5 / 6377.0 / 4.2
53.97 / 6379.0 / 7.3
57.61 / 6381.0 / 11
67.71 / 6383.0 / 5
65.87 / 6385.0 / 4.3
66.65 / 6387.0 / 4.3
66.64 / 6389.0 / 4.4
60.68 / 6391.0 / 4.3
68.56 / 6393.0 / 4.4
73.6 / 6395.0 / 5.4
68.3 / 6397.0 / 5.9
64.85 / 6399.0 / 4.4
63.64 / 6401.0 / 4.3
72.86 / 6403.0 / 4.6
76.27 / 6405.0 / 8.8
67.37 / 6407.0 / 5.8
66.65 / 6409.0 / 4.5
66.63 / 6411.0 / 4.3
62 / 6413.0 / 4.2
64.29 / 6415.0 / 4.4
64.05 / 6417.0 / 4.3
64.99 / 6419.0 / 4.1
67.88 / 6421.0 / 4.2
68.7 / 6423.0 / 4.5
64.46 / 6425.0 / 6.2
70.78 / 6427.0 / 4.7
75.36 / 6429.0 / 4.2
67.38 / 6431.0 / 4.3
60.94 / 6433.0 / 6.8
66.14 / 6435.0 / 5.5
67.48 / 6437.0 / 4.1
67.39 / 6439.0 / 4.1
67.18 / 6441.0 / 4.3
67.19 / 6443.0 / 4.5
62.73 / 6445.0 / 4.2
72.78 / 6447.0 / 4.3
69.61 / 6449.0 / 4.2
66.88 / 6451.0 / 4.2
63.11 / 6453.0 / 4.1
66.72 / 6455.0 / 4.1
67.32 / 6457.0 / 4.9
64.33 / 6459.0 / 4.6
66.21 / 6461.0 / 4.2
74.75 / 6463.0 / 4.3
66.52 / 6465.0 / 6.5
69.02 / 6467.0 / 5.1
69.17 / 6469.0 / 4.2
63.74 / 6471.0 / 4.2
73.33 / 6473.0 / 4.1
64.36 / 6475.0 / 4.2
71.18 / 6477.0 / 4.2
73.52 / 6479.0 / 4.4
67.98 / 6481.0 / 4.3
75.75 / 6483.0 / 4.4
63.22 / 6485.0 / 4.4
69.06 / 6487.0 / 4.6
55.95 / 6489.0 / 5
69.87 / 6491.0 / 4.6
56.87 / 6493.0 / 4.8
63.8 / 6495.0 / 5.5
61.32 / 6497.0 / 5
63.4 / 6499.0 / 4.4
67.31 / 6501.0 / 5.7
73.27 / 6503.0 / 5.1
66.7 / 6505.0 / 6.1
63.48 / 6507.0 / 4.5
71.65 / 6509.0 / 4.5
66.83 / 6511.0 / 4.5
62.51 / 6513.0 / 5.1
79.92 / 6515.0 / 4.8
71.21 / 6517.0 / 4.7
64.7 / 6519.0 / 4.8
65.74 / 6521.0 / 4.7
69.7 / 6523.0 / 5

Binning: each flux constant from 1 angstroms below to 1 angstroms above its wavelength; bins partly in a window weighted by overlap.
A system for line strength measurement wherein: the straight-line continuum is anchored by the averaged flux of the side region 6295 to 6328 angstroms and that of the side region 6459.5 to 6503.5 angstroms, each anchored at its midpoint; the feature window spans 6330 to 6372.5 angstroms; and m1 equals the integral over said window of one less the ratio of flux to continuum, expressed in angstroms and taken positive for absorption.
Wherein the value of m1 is 2.7 angstroms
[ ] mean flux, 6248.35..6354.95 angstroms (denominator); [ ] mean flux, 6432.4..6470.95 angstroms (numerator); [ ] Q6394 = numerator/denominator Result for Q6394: 1.0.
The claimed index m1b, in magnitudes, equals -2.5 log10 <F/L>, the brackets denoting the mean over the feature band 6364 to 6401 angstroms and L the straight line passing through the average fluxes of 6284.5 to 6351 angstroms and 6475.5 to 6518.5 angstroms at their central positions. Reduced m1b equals 0.02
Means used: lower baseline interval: 65.5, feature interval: 65.1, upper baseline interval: 67.3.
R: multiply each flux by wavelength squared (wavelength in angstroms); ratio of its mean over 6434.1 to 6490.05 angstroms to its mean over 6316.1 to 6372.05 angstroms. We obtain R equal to 1.10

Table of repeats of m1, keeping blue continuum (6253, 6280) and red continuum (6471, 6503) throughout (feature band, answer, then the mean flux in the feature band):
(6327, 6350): 0.5 angstroms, 63.1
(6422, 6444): -0.6 angstroms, 67.5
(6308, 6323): -0.9 angstroms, 67.9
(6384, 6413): -1.0 angstroms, 67.6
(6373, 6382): 0.3 angstroms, 63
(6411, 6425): 0.0 angstroms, 65.4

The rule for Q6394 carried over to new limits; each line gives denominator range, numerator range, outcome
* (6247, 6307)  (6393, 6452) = 1.05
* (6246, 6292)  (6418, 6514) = 1.06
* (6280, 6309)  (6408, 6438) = 1.01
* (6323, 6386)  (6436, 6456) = 1.05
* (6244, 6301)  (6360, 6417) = 1.03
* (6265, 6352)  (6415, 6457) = 1.02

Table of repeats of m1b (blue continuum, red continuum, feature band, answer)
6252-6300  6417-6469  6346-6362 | 0.06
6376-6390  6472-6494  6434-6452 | -0.02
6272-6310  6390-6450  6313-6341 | 0.00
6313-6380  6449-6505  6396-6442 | -0.02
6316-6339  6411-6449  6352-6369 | 0.06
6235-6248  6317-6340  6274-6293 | -0.03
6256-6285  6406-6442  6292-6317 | -0.04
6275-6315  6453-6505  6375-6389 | 0.03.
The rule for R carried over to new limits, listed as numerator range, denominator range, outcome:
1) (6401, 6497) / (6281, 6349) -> 1.07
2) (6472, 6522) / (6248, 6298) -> 1.13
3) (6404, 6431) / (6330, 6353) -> 1.09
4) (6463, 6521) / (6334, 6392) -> 1.11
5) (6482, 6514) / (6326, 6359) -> 1.10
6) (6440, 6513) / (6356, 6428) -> 1.05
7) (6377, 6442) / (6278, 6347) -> 1.05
